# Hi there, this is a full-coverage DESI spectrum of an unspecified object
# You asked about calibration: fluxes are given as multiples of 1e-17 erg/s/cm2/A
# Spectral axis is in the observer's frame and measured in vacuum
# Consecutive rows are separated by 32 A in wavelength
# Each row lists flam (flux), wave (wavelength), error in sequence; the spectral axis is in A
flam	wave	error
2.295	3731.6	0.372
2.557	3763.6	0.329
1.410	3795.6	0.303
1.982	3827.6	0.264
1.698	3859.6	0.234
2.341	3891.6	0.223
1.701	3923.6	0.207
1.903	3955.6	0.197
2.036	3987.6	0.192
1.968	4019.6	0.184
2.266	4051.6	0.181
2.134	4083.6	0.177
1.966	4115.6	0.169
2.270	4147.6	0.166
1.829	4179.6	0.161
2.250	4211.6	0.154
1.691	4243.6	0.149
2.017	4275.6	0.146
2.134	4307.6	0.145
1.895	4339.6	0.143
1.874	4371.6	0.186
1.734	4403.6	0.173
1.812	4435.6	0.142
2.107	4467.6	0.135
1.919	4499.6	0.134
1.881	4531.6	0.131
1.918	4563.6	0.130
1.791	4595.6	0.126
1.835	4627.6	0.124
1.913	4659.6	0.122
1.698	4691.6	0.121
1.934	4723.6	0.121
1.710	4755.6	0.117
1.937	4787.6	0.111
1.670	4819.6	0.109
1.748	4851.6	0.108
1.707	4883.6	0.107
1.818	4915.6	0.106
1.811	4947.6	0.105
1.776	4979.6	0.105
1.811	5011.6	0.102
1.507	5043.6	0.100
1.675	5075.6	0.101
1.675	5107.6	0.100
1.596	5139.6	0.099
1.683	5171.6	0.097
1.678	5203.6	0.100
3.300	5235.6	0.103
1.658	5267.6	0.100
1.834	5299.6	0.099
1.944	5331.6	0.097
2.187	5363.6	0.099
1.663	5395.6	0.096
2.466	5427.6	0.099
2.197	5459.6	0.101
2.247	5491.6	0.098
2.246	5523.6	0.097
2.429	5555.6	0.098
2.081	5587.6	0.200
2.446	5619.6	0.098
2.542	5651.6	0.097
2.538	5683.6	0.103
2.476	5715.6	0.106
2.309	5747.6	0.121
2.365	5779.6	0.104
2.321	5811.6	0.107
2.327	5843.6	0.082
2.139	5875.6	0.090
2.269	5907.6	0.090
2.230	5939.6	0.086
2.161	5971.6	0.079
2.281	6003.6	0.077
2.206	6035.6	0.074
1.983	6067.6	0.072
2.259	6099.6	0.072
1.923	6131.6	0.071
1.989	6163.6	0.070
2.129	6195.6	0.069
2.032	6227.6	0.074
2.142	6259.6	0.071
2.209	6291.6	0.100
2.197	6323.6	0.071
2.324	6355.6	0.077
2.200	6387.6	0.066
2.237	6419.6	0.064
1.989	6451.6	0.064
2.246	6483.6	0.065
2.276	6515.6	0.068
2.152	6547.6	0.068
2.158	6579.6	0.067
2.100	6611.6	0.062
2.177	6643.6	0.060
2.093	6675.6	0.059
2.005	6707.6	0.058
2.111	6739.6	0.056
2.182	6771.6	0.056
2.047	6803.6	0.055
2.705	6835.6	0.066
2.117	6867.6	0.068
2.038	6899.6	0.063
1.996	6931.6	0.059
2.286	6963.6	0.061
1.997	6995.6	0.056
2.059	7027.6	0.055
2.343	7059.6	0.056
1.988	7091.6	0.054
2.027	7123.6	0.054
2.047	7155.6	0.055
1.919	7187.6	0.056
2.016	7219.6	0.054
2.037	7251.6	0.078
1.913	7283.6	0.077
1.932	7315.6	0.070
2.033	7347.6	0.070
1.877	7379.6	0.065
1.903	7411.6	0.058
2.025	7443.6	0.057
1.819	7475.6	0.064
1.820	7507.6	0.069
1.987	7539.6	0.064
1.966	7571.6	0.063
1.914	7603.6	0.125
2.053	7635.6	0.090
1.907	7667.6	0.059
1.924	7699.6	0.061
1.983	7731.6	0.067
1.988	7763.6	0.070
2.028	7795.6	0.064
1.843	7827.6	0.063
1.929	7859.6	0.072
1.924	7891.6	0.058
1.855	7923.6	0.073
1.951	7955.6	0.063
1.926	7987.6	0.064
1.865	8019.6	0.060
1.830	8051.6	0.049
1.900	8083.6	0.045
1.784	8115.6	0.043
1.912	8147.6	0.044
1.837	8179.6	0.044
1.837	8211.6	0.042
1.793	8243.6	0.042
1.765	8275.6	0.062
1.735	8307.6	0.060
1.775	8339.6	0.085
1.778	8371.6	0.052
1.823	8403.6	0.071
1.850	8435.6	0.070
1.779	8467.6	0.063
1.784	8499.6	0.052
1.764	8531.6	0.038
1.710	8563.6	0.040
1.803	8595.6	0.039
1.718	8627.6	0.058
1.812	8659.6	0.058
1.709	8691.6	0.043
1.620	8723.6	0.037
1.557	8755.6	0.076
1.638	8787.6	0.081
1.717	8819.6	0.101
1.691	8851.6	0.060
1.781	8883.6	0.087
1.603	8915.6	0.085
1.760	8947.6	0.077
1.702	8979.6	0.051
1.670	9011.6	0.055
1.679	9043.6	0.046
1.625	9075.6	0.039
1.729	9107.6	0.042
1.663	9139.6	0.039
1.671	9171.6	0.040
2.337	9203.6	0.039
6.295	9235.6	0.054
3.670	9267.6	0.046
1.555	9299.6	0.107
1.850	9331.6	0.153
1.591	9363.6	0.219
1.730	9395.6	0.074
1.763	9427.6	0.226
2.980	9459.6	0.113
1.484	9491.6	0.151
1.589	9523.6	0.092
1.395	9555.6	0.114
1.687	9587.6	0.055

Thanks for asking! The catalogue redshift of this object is 0.41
